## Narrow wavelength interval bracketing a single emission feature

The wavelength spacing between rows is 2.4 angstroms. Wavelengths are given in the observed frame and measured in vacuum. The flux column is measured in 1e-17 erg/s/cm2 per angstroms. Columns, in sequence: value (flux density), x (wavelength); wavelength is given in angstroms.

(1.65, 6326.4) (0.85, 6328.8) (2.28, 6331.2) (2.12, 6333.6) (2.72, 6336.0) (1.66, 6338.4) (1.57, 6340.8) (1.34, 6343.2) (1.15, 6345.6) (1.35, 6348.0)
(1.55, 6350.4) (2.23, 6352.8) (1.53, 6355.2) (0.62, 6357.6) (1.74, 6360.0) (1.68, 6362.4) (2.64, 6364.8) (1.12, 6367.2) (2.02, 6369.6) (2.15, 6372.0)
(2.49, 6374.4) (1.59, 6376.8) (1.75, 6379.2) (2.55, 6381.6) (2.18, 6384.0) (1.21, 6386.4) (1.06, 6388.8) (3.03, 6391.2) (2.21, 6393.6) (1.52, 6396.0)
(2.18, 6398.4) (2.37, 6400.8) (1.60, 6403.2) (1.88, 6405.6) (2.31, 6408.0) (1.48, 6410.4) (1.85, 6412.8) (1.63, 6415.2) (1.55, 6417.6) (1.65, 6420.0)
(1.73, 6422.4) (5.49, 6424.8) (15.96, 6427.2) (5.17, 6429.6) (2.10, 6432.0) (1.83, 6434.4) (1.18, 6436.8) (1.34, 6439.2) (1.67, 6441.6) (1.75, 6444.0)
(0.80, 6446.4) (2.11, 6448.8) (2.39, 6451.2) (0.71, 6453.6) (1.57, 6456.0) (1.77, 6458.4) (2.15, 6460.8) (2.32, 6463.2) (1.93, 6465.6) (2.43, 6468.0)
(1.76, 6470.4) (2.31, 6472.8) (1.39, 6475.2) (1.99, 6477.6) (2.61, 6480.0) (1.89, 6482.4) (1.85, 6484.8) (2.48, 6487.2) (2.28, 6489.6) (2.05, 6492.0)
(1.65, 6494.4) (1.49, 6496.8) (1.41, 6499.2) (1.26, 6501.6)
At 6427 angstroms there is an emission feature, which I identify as H-beta 4861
